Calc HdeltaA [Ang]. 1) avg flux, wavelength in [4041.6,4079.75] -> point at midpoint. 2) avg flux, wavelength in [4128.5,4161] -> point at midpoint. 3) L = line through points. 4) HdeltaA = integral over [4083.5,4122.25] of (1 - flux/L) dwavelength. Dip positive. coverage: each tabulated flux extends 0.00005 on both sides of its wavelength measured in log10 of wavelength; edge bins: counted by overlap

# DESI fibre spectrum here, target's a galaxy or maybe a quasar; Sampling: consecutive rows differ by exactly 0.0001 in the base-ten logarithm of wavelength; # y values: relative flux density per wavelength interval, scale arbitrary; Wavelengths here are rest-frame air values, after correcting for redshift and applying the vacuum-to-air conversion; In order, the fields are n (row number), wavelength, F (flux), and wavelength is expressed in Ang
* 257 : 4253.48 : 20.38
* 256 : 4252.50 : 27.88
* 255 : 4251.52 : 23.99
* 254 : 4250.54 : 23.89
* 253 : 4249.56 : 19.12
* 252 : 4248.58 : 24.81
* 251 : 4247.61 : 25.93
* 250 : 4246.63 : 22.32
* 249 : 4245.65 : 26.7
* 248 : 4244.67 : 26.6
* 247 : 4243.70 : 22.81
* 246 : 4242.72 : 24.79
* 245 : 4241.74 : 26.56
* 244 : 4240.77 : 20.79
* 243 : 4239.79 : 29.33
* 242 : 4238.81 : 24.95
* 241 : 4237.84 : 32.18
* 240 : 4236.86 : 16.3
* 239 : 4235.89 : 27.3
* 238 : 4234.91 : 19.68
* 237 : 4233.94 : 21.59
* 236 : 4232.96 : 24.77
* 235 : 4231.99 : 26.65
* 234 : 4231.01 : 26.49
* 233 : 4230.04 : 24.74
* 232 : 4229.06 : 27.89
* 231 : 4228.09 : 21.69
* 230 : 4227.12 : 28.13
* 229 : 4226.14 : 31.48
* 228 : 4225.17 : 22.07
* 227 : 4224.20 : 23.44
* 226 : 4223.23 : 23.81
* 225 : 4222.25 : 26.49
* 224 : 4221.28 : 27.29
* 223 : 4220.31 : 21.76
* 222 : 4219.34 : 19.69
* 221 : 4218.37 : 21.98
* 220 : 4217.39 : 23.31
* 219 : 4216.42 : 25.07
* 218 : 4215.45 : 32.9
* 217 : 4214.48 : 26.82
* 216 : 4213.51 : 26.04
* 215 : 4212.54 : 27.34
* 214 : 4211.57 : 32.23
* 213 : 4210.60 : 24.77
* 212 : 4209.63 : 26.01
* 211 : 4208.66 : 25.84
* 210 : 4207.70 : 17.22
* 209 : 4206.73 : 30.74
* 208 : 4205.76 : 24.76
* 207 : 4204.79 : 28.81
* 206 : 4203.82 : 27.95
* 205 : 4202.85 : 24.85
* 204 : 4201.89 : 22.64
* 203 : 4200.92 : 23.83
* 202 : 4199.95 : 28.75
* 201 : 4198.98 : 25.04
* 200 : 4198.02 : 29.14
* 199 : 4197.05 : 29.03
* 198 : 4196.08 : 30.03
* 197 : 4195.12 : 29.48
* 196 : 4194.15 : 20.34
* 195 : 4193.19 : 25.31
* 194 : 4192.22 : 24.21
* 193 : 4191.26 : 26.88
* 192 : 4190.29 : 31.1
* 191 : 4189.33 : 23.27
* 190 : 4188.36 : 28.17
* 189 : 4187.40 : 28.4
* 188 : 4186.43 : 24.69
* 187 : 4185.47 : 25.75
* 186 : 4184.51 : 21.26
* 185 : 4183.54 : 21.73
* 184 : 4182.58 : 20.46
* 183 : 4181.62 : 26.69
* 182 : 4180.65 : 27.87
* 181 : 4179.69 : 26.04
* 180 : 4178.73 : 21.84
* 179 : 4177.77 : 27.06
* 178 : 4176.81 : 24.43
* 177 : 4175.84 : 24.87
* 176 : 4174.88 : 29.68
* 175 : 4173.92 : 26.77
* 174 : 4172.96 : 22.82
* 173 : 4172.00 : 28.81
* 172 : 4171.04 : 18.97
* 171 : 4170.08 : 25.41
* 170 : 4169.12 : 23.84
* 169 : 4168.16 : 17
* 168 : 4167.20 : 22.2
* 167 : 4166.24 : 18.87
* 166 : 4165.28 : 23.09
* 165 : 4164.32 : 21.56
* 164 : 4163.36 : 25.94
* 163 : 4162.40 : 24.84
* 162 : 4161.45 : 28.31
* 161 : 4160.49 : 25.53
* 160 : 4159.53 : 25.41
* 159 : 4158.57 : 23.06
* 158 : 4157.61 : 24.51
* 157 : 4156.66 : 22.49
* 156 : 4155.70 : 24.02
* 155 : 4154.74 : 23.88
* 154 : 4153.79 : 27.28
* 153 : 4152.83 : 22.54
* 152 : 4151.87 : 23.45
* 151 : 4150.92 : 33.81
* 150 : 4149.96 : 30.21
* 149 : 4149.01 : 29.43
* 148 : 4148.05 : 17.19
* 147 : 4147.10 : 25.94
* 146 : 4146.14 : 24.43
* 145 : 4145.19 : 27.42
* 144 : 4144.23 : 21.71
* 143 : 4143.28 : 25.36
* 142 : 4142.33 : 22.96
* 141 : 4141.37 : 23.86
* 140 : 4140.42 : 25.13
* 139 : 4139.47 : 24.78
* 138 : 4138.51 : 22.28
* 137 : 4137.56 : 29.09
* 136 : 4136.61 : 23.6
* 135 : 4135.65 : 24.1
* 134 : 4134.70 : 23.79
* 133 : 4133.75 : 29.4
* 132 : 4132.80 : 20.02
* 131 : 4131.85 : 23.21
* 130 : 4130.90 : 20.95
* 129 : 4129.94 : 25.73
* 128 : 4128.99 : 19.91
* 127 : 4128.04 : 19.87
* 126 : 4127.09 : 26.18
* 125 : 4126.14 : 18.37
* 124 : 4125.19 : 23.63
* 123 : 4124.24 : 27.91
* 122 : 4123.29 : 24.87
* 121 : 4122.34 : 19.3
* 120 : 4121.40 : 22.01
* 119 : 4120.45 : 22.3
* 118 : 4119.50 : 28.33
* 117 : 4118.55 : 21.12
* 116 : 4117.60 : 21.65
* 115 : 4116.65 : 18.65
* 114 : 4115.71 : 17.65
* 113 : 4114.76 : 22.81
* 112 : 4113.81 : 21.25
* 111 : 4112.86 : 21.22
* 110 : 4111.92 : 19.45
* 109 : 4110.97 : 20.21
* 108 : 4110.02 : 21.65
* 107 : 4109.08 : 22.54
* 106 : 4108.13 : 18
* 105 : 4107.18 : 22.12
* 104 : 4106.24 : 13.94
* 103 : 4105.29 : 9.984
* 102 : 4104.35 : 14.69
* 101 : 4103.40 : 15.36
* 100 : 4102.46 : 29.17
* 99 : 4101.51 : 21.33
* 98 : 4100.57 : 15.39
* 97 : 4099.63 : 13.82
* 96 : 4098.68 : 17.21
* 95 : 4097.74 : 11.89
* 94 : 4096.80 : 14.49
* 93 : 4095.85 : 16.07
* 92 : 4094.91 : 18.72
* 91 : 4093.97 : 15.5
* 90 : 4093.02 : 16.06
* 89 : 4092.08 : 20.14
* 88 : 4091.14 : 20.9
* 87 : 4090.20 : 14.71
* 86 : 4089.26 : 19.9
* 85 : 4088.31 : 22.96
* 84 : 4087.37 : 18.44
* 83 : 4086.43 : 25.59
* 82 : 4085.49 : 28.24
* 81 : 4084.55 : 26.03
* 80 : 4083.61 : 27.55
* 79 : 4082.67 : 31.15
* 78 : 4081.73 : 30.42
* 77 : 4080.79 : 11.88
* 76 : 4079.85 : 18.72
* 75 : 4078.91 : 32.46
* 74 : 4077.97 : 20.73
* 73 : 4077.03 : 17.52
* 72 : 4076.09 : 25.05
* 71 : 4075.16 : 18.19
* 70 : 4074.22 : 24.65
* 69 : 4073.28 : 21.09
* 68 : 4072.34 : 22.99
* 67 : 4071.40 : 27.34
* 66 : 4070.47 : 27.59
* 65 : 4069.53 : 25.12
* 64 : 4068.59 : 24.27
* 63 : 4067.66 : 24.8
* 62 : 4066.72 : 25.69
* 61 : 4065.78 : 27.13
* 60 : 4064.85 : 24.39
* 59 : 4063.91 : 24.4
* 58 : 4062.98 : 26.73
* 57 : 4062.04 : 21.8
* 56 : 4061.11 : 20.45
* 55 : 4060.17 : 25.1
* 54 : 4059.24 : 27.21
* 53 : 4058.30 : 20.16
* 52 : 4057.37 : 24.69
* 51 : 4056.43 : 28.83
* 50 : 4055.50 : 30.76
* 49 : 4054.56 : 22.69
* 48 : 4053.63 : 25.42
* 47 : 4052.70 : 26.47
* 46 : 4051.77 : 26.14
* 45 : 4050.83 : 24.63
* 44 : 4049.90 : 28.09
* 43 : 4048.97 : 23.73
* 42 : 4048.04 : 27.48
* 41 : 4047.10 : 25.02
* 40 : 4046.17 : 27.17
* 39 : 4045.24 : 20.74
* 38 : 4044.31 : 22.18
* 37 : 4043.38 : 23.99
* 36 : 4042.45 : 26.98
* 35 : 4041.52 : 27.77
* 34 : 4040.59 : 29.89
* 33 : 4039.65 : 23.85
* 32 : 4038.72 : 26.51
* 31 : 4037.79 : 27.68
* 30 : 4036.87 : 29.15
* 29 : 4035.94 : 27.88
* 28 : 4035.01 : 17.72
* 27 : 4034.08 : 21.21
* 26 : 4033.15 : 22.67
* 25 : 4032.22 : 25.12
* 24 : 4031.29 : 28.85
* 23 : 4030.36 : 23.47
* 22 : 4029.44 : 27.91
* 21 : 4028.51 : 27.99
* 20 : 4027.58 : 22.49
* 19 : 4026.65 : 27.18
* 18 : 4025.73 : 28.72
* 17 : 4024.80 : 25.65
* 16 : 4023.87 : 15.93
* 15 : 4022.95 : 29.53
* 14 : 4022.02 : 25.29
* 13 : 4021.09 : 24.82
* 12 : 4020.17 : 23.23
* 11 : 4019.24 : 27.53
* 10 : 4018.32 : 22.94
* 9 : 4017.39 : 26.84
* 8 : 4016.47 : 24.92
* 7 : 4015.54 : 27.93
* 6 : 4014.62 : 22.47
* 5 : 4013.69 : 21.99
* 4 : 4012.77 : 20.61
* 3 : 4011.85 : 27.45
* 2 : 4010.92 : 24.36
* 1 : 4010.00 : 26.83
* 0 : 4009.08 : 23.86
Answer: 7.9 Ang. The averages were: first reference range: 24.7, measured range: 19.7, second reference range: 24.6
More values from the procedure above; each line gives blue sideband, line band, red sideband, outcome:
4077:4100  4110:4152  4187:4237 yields -2.2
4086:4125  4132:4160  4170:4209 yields -3.0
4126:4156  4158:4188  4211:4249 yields 0.5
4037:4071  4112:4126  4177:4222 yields 1.9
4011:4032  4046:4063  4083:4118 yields -1.9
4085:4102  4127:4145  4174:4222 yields -2.0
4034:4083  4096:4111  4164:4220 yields 4.5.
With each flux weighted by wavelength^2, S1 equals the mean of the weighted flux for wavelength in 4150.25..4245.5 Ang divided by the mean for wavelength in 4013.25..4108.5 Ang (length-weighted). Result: 1.16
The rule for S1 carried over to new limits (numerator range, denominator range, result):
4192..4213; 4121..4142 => 1.16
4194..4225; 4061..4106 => 1.29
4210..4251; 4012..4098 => 1.14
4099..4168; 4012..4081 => 0.96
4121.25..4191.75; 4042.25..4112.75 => 1.14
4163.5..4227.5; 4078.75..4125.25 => 1.29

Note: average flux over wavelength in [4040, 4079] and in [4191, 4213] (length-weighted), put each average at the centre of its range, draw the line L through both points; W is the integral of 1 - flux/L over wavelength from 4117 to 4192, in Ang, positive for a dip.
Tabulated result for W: 4.3 Ang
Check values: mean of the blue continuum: 24.9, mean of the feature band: 24.4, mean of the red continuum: 26.3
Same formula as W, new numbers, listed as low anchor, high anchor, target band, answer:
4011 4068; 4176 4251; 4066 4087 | 0.66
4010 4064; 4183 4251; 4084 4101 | 4.39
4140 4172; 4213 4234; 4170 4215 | -1.86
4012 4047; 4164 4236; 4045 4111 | 7.43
